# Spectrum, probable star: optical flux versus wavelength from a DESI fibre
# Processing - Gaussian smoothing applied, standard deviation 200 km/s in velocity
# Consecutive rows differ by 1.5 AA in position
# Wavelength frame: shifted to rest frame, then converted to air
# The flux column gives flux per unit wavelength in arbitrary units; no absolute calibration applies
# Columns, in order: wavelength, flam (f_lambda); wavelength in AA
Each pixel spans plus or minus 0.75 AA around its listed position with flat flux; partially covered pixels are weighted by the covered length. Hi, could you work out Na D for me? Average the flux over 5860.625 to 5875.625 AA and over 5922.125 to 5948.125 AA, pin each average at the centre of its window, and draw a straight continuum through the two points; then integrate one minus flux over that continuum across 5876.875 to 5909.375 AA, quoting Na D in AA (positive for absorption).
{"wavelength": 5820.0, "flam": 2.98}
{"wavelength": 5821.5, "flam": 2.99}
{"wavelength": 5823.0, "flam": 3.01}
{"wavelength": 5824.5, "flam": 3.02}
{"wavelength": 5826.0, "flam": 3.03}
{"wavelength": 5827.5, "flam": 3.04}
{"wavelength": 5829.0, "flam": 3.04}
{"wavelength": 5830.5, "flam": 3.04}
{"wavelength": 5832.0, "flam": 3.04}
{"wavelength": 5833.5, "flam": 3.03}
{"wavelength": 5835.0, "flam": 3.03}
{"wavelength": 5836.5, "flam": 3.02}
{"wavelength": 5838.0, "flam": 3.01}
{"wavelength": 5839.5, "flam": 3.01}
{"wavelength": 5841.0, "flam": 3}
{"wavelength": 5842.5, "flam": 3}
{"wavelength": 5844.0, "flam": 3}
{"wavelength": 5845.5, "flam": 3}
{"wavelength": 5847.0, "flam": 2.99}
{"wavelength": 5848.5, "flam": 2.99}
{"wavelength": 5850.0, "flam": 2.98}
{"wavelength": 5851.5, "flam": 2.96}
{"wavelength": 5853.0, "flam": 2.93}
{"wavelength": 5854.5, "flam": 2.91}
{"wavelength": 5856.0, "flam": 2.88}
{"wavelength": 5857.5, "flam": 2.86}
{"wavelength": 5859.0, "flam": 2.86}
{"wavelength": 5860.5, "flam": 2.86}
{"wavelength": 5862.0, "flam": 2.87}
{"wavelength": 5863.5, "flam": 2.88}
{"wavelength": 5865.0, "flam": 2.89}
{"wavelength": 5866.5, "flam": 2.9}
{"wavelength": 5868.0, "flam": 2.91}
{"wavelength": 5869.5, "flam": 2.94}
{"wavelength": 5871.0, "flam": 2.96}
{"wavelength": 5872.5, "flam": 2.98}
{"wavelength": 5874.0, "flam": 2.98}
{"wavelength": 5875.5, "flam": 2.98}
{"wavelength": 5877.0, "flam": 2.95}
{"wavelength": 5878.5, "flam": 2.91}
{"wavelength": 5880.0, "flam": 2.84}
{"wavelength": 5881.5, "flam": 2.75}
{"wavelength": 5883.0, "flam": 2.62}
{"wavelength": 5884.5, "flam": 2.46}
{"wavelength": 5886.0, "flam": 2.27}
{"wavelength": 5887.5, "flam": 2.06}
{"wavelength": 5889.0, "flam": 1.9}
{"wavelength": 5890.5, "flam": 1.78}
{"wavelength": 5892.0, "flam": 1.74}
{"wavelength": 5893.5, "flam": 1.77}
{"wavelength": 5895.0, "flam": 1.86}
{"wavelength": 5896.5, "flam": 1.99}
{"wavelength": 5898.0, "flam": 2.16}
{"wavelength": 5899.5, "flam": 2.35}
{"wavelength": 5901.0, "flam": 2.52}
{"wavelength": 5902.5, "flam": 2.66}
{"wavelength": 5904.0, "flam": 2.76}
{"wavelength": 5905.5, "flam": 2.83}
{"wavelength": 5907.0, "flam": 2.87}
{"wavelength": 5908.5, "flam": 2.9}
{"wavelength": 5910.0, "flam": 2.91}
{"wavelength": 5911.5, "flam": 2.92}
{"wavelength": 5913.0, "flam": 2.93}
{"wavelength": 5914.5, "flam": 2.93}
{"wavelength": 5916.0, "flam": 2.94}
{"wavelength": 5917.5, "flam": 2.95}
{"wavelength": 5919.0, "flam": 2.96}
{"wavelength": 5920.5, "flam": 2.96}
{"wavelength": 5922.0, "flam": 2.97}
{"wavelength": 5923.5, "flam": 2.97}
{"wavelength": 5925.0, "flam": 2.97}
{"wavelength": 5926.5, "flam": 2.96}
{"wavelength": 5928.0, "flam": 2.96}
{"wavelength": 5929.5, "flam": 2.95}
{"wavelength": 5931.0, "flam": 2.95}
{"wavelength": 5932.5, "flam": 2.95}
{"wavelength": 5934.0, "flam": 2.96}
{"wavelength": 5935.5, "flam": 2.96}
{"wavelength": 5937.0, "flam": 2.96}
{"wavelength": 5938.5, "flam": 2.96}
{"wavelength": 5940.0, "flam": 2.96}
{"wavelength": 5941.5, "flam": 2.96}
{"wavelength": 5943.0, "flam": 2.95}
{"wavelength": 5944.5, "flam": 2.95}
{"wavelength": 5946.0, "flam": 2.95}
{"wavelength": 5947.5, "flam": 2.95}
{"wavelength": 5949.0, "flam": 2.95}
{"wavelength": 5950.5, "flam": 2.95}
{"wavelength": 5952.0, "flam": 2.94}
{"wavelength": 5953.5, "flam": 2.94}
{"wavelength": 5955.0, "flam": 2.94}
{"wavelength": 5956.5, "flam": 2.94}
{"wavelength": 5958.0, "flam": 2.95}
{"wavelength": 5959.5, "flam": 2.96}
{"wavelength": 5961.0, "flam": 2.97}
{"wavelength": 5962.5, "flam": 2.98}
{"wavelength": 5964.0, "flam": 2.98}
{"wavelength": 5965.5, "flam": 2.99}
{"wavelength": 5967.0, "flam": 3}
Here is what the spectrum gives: 5.96 AA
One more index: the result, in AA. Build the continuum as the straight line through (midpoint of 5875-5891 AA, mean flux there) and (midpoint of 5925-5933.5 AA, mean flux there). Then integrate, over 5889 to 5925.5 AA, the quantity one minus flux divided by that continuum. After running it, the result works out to 2.2 AA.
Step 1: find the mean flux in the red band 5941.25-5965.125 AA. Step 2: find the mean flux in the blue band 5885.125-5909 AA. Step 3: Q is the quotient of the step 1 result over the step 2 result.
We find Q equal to 1.30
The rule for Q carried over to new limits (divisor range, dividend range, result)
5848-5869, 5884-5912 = 0.81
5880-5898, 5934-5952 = 1.38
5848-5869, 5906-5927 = 1.01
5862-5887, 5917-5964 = 1.05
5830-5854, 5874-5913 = 0.83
